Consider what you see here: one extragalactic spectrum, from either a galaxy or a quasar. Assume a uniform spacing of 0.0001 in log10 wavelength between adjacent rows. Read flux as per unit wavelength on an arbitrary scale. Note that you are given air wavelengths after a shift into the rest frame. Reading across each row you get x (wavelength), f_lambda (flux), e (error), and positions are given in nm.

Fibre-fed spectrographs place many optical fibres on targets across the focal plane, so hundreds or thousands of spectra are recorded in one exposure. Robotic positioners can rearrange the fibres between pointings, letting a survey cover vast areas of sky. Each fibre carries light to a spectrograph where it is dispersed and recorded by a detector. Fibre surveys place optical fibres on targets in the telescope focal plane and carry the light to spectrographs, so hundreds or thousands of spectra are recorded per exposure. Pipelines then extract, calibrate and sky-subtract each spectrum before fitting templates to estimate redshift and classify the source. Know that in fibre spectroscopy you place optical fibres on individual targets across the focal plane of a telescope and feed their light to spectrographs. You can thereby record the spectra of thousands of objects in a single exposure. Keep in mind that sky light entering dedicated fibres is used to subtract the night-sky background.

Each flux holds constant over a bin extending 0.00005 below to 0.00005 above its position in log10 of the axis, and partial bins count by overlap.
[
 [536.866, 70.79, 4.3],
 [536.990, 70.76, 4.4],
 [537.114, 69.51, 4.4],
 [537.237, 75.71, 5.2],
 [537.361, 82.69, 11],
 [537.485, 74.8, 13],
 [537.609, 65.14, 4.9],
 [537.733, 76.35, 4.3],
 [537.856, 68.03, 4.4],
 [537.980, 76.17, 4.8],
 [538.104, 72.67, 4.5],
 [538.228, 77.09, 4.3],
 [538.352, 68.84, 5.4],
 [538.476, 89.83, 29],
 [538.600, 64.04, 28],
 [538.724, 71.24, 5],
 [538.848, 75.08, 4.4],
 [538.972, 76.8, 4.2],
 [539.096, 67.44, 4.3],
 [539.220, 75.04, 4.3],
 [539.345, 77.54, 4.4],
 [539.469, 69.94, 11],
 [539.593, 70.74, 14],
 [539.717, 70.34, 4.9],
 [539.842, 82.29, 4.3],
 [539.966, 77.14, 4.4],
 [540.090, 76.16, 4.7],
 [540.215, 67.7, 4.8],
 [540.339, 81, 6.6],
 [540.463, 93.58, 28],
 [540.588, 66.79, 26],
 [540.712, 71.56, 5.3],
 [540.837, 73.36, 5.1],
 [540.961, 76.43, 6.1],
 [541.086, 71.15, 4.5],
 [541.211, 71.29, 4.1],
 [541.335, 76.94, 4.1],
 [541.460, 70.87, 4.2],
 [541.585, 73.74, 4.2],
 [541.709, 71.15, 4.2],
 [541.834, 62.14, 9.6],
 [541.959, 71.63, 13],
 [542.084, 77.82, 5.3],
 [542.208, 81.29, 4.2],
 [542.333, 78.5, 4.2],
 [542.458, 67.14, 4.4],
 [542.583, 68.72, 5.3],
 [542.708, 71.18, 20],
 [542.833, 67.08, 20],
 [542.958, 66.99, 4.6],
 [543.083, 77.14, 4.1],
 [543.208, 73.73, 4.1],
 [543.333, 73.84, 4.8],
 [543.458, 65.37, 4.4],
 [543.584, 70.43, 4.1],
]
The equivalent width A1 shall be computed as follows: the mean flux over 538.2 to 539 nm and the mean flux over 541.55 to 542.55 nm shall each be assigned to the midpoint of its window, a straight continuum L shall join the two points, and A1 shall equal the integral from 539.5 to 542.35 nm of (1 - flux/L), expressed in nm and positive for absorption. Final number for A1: -0.04 nm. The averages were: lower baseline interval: 74.5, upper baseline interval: 72.8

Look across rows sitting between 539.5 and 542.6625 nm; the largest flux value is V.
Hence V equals 93.58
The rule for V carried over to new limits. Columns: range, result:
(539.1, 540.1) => 82.29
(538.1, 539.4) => 89.83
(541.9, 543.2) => 81.29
